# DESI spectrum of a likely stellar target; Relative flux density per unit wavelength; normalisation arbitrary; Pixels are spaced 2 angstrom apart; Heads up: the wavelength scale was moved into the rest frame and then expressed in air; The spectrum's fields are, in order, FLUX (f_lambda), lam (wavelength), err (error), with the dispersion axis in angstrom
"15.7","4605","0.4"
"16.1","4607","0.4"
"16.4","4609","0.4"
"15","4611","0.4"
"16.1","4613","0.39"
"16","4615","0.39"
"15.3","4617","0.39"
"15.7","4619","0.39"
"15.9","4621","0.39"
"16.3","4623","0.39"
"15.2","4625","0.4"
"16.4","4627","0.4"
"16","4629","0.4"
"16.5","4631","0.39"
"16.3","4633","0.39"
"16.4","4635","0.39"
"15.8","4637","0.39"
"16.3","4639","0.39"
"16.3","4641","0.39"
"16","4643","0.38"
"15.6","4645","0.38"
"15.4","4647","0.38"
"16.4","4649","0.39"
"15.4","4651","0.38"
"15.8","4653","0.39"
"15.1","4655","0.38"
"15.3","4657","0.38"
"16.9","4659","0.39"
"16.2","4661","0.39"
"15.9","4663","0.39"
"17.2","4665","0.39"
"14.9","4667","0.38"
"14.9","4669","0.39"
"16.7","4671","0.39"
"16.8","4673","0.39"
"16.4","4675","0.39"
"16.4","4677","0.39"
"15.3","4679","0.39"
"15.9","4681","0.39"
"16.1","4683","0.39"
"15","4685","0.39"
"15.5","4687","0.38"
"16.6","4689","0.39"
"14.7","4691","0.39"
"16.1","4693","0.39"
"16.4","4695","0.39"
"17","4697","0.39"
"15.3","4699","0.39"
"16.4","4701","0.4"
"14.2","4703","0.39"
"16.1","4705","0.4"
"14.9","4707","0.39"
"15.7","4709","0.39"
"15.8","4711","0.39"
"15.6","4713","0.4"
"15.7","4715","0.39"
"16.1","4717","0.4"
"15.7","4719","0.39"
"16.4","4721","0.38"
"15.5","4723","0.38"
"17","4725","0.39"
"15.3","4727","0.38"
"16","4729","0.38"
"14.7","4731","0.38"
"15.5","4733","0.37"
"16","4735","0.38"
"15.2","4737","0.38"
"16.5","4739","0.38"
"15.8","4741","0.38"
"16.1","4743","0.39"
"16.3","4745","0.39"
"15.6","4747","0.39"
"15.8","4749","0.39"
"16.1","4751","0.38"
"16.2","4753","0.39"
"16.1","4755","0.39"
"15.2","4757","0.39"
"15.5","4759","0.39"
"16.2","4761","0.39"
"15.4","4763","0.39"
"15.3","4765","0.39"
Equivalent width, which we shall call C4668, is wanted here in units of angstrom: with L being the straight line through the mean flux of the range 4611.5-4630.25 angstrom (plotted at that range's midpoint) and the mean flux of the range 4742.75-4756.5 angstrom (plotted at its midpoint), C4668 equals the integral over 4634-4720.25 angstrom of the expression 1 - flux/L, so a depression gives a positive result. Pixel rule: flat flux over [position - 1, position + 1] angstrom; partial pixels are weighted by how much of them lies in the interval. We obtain 0.3 angstrom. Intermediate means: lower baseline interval 15.9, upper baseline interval 16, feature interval 15.9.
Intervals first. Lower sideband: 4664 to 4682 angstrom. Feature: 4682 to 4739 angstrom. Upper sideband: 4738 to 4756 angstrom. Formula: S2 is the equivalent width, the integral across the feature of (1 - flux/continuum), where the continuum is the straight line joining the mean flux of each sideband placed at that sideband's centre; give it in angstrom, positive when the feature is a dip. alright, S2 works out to 1.1 angstrom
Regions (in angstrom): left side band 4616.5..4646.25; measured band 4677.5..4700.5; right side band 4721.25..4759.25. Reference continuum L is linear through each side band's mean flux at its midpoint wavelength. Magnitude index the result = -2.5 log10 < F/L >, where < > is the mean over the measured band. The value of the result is 0.01 mag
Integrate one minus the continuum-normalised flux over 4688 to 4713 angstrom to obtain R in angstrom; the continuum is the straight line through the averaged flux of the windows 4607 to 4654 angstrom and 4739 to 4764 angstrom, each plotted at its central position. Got 0.2 angstrom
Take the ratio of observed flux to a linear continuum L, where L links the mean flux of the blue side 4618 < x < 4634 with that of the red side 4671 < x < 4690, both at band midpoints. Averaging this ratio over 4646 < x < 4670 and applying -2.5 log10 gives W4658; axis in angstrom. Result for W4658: 0.02 mag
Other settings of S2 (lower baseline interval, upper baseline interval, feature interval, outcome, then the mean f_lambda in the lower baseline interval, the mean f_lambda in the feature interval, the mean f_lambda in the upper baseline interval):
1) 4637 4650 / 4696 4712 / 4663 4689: -0.2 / 16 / 15.9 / 15.7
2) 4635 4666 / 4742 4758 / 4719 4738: 0.2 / 16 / 15.7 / 15.9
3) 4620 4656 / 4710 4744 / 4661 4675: -0.2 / 16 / 16.1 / 15.8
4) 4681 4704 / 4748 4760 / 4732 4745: -0.1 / 15.8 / 15.9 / 15.8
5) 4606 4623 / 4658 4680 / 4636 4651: 0.1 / 15.8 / 15.9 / 16.1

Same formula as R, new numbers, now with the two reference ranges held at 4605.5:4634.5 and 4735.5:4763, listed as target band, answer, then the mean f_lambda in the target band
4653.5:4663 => 0.0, 15.9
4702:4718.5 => 0.4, 15.5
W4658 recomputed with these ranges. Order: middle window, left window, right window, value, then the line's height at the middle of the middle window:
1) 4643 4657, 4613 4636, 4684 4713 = 0.02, 15.9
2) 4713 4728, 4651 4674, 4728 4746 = -0.01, 15.8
